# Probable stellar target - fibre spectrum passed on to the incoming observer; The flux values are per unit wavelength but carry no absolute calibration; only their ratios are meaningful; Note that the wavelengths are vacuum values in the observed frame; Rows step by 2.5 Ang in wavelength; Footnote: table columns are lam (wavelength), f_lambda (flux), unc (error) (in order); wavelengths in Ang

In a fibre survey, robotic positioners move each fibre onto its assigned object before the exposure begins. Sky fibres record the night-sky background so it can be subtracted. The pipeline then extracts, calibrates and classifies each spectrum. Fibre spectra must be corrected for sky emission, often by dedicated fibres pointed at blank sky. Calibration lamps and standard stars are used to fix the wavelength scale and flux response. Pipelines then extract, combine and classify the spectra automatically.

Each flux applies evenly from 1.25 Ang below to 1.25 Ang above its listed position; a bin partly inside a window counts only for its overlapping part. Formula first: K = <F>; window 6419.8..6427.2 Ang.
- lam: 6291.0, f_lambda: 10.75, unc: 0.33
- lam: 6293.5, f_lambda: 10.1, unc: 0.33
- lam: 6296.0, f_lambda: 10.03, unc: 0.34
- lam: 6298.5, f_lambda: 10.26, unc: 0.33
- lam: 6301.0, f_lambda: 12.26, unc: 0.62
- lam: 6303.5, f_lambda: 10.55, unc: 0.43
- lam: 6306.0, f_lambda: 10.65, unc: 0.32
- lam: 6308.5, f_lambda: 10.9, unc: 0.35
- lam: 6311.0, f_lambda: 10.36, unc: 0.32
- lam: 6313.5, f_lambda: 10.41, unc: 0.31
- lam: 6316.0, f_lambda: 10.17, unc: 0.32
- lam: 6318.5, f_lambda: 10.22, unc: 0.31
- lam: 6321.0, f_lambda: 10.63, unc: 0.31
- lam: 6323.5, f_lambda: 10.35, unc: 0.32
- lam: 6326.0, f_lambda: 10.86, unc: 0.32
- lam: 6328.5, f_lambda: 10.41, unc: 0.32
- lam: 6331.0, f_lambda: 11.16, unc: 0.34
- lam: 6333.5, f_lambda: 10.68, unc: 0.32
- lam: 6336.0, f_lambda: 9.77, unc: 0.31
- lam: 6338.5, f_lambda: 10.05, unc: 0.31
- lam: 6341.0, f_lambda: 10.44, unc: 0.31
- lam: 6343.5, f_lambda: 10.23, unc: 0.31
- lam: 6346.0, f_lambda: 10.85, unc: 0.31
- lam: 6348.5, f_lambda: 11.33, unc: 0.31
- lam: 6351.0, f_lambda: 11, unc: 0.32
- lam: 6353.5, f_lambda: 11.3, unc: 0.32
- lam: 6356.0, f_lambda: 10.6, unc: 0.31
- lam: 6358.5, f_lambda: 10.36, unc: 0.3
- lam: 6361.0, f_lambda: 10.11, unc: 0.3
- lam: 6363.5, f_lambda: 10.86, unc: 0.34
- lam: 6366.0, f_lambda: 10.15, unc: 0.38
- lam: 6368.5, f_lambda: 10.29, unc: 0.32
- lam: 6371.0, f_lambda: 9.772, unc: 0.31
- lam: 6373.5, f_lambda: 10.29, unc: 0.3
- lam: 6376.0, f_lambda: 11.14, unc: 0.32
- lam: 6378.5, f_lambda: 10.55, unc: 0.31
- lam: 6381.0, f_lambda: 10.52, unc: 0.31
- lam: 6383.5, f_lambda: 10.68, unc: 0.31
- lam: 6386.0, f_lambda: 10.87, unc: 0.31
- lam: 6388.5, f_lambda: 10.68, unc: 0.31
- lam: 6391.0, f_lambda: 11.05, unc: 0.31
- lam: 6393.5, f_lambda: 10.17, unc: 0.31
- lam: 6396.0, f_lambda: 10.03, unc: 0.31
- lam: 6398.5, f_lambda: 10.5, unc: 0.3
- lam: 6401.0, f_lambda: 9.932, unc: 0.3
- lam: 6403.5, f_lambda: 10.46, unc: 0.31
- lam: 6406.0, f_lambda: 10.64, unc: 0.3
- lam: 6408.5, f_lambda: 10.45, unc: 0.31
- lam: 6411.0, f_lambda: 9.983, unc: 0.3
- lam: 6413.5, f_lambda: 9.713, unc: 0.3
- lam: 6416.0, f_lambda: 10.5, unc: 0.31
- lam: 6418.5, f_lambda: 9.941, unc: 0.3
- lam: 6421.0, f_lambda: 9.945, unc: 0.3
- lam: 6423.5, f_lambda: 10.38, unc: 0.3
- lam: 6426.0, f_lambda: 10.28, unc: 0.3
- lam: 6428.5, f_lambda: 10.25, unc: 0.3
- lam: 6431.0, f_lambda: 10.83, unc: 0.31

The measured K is 10.2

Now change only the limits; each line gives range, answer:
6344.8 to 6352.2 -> 11.1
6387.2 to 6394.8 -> 10.6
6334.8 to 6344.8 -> 10.1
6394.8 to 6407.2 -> 10.3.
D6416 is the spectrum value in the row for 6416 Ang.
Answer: 10.5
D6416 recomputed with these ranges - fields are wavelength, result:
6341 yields 10.44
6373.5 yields 10.29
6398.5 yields 10.5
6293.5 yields 10.1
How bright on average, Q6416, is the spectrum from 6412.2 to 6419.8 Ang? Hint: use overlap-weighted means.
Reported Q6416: 10.1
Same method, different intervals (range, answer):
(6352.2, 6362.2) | 10.6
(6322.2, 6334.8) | 10.7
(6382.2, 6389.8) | 10.7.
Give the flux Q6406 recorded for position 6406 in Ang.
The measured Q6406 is 10.64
